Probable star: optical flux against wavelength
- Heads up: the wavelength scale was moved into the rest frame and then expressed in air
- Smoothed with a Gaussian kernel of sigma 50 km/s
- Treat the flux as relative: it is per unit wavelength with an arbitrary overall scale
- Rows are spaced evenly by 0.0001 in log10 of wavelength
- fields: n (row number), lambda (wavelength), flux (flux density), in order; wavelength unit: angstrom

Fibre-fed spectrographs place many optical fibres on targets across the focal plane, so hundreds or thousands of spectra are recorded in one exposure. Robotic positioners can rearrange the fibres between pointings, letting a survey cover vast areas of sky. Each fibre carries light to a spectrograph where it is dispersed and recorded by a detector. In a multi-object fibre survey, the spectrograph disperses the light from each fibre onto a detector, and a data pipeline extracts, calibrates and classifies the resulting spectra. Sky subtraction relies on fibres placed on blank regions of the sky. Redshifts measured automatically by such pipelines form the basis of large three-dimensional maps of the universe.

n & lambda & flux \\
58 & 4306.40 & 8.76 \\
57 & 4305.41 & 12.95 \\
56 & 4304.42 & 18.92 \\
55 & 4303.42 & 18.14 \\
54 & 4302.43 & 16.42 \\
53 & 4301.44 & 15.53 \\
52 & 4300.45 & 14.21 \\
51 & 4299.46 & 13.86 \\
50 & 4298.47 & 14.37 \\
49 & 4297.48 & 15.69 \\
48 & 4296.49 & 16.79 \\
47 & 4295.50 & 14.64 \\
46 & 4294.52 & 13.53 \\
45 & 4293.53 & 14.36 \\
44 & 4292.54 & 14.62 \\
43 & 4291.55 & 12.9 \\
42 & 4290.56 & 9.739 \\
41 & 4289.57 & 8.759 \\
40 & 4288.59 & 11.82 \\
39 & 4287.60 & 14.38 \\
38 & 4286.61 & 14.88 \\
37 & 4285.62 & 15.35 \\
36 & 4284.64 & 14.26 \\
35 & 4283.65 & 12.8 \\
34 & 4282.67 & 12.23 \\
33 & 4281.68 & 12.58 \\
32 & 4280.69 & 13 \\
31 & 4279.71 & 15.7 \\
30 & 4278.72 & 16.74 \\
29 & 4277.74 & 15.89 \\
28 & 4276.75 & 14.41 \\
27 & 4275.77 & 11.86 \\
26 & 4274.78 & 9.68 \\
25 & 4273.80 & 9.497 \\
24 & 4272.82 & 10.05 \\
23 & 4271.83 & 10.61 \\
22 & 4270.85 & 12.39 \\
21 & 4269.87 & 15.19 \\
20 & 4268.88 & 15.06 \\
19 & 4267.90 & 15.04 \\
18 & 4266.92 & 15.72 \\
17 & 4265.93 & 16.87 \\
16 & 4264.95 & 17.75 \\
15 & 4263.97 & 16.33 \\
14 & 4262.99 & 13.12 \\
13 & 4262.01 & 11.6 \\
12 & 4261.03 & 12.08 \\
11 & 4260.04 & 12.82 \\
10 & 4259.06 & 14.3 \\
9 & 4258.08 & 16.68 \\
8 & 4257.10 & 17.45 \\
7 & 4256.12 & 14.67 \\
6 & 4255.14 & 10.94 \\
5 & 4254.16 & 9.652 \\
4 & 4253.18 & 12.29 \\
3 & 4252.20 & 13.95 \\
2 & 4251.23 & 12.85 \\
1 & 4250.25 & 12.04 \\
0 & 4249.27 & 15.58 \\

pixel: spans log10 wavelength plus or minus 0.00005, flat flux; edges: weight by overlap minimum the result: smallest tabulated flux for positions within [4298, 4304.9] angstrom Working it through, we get 13.86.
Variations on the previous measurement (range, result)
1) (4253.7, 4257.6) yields 9.652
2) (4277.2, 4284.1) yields 12.23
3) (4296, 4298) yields 15.69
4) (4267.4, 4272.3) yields 10.61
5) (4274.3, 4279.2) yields 9.68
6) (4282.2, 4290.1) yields 8.759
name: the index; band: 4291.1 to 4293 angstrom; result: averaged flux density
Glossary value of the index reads 13.8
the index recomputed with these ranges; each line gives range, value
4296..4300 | 15.2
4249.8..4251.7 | 12.4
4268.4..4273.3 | 12.6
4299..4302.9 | 15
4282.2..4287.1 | 13.9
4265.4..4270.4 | 15.6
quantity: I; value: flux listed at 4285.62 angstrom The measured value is 15.35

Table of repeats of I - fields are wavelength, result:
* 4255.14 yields 10.94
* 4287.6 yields 14.38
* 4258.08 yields 16.68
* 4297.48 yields 15.69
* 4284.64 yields 14.26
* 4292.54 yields 14.62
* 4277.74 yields 15.89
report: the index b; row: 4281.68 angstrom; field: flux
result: 12.58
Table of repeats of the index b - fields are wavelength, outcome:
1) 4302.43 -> 16.42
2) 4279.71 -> 15.7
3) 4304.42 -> 18.92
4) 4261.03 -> 12.08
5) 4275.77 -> 11.86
